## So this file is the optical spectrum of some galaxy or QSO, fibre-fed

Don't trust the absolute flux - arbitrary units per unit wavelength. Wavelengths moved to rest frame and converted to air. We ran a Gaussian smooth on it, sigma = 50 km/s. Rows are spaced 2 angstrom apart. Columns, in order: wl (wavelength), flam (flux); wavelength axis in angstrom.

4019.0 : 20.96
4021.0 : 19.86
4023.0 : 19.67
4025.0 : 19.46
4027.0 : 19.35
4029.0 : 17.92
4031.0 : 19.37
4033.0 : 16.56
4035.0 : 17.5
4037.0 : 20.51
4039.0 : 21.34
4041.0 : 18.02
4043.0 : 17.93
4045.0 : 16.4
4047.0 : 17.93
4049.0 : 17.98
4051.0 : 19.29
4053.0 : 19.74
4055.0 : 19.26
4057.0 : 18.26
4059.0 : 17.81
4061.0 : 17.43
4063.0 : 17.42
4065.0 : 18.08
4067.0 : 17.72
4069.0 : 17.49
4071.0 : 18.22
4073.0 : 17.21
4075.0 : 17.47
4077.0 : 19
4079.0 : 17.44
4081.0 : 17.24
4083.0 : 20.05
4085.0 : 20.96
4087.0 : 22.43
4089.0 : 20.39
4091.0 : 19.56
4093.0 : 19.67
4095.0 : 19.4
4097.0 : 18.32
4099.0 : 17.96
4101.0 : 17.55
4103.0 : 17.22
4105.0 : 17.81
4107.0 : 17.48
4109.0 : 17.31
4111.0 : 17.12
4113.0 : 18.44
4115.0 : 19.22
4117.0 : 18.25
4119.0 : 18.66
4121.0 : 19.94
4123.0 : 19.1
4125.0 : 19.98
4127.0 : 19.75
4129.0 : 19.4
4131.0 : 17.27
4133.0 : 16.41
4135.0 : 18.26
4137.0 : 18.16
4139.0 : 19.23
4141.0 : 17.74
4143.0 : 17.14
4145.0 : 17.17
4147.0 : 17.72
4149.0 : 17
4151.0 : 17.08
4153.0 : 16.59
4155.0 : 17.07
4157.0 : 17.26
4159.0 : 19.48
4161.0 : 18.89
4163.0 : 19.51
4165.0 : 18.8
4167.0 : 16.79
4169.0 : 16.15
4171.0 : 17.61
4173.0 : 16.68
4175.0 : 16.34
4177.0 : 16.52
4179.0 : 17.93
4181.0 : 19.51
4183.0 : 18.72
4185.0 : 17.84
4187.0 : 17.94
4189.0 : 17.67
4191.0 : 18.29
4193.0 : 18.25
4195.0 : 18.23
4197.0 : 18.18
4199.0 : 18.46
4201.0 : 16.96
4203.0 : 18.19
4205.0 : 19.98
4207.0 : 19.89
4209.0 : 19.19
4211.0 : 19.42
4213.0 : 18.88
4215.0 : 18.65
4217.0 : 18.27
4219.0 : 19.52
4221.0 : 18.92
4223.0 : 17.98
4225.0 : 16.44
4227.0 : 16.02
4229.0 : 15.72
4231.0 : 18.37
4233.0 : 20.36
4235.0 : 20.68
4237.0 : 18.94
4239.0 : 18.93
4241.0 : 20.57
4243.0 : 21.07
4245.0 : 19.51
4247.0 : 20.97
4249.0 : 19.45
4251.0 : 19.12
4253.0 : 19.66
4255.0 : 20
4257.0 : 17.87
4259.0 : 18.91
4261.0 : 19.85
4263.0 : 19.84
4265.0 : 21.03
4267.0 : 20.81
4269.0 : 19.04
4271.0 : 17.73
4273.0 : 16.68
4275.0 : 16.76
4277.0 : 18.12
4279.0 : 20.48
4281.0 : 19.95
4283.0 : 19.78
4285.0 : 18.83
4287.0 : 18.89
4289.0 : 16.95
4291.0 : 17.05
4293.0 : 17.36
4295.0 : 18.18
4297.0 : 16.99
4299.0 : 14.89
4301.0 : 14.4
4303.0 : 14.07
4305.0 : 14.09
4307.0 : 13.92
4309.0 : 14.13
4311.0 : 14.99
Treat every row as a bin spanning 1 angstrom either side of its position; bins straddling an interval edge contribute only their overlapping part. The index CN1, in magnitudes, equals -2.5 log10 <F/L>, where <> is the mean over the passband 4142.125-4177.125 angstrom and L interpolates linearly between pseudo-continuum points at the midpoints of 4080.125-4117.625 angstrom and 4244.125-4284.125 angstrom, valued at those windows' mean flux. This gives 0.09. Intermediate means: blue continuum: 18.8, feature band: 17.5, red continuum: 19.3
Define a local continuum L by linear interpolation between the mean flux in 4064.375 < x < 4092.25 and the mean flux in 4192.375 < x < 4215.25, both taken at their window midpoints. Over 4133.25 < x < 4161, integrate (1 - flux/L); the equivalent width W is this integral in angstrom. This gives 1.6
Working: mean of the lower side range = 18.8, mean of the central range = 17.7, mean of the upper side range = 18.7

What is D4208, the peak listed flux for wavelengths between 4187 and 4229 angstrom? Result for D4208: 19.98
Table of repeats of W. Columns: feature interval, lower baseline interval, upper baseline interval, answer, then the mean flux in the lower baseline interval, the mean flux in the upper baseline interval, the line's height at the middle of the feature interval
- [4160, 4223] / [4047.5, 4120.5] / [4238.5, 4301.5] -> 1.31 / 18.5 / 18.8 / 18.6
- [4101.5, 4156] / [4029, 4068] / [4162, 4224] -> 0.79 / 18.3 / 18.2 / 18.3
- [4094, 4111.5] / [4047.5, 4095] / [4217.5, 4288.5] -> 0.88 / 18.7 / 19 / 18.8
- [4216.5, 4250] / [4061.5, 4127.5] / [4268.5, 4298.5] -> -1.28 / 18.6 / 18.1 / 18.2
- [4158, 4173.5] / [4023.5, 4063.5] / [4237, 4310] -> 0.28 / 18.5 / 18.2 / 18.4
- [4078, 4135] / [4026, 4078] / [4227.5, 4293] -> -0.72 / 18.3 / 19.1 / 18.5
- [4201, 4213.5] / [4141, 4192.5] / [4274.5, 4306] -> -1.09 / 17.7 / 17.3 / 17.6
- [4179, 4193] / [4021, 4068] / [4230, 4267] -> 0.78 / 18.5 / 19.8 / 19.4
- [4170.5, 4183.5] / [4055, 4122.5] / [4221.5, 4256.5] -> 0.84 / 18.5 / 19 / 18.8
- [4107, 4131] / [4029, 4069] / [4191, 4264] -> -0.21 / 18.3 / 18.9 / 18.5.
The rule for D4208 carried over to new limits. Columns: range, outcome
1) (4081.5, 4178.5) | 22.43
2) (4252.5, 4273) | 21.03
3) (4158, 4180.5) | 19.51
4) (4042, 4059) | 19.74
